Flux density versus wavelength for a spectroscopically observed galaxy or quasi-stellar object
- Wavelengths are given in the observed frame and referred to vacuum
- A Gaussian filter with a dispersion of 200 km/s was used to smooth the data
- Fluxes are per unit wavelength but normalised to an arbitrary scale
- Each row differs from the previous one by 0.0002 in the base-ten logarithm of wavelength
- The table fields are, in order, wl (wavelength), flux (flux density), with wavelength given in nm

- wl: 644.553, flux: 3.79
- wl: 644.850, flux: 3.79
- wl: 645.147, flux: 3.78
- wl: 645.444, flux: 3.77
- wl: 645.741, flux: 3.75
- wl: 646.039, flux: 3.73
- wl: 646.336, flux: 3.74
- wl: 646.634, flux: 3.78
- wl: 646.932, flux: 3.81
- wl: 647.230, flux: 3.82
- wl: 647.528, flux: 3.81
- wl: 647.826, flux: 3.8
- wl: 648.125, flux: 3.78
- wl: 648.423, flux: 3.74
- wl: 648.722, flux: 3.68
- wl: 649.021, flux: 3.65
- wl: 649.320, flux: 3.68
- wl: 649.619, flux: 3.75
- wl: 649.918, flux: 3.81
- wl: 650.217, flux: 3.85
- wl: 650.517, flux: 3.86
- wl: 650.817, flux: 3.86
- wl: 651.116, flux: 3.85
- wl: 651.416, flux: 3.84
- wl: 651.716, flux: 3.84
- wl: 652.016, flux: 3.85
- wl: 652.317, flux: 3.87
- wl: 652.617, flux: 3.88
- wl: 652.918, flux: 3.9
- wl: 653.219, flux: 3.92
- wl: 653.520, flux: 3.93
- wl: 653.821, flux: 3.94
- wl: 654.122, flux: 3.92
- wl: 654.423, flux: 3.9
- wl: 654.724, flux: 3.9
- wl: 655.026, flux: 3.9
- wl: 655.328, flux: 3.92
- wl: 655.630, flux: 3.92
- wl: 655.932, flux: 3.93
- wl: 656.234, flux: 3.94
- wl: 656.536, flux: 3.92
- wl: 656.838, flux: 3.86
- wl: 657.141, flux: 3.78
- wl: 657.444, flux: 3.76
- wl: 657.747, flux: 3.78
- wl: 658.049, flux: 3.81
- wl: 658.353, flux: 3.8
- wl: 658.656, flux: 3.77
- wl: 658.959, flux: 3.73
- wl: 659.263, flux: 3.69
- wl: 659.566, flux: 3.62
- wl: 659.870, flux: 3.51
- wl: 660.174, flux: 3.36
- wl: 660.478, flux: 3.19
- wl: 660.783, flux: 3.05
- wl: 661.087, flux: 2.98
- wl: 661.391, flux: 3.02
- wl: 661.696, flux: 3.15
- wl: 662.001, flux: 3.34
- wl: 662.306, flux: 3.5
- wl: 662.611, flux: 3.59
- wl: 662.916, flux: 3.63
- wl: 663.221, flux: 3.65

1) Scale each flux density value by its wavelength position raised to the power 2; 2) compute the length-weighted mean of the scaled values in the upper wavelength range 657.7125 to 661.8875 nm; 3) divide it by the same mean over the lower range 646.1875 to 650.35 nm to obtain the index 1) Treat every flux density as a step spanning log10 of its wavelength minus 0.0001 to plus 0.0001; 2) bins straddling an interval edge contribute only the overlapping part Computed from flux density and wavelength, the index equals 0.9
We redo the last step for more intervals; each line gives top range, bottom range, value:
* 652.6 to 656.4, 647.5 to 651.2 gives 1.05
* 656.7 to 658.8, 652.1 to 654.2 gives 0.99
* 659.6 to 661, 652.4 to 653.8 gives 0.86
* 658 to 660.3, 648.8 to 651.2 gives 0.99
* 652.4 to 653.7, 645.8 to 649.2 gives 1.06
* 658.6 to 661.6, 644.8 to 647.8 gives 0.93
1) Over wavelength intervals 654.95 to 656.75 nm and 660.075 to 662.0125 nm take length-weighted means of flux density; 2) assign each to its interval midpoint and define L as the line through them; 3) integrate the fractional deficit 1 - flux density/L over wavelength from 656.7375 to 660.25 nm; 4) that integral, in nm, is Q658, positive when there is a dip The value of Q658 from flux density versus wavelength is -0.19 nm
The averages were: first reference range 3.92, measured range 3.71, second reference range 3.14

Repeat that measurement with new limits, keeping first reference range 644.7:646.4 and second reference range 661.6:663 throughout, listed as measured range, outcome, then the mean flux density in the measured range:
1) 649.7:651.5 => -0.09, 3.84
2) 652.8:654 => -0.10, 3.92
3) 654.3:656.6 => -0.22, 3.92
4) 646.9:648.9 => -0.03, 3.77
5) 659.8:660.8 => 0.06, 3.29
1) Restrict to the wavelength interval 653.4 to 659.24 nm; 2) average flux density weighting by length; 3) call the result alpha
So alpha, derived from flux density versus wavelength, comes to 3.86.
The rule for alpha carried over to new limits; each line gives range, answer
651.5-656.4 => 3.9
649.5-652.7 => 3.84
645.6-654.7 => 3.82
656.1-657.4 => 3.86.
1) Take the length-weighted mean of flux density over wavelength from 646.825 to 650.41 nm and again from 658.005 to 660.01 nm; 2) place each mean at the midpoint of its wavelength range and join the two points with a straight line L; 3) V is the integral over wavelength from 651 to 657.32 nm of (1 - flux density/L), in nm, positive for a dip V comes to -0.272 nm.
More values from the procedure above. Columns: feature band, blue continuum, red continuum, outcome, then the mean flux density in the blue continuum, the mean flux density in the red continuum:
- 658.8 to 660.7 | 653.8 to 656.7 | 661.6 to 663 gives 0.06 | 3.92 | 3.44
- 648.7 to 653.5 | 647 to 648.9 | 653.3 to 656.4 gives 0.02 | 3.77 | 3.92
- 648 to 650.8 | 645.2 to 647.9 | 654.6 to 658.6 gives 0.03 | 3.78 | 3.86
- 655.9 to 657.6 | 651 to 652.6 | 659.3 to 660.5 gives -0.11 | 3.85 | 3.47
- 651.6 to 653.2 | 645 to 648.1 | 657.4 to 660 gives -0.05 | 3.78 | 3.72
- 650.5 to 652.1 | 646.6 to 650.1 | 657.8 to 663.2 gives -0.07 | 3.76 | 3.47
